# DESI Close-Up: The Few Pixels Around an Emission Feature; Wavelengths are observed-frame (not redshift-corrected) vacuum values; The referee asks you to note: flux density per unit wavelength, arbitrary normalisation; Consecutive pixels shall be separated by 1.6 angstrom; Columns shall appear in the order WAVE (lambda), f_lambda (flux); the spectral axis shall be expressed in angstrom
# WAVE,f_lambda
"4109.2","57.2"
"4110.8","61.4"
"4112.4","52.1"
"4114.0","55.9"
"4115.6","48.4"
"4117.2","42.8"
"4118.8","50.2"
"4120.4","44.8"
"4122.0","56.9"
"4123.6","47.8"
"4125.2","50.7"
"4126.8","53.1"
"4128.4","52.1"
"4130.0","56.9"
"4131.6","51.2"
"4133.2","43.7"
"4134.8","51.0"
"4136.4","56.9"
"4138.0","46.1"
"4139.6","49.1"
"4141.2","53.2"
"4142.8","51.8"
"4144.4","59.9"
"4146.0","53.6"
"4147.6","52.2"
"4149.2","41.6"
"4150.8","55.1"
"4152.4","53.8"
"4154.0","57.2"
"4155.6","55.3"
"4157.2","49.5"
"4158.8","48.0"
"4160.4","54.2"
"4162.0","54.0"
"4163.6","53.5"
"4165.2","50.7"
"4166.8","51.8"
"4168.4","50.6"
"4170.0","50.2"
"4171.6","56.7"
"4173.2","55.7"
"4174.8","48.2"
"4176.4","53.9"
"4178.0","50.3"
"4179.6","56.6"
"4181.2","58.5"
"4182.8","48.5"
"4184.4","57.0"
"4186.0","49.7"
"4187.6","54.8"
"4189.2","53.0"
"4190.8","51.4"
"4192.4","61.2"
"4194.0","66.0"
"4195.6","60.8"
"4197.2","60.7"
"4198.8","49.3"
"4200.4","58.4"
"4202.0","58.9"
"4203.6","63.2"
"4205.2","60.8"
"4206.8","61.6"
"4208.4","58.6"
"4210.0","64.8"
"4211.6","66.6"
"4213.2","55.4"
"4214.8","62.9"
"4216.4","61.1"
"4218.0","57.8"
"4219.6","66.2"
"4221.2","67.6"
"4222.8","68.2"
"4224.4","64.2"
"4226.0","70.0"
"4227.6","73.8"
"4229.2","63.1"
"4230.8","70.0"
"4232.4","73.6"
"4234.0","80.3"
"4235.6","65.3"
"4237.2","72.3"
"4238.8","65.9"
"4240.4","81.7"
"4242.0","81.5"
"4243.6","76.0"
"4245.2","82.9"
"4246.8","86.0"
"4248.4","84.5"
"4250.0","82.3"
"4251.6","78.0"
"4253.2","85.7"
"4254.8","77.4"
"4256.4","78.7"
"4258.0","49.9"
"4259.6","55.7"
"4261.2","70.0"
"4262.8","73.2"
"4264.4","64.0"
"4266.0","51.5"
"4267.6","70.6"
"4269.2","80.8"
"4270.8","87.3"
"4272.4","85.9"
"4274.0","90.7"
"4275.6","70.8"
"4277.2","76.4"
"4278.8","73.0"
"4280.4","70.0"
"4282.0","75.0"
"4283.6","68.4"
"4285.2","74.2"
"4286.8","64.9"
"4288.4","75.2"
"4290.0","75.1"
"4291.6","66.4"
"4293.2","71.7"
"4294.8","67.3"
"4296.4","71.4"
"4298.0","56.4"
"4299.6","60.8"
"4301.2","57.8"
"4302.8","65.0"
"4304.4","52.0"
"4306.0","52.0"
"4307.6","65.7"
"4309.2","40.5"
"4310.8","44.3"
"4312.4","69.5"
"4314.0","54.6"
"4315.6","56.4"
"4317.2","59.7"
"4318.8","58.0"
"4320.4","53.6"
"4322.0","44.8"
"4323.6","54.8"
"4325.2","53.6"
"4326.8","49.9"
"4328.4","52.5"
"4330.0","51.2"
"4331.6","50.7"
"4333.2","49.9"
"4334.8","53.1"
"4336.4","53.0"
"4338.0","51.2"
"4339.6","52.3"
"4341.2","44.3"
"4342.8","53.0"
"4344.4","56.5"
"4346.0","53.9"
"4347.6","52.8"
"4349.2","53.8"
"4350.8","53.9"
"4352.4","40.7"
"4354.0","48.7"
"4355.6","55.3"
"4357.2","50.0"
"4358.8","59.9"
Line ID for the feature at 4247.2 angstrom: C IV 1549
